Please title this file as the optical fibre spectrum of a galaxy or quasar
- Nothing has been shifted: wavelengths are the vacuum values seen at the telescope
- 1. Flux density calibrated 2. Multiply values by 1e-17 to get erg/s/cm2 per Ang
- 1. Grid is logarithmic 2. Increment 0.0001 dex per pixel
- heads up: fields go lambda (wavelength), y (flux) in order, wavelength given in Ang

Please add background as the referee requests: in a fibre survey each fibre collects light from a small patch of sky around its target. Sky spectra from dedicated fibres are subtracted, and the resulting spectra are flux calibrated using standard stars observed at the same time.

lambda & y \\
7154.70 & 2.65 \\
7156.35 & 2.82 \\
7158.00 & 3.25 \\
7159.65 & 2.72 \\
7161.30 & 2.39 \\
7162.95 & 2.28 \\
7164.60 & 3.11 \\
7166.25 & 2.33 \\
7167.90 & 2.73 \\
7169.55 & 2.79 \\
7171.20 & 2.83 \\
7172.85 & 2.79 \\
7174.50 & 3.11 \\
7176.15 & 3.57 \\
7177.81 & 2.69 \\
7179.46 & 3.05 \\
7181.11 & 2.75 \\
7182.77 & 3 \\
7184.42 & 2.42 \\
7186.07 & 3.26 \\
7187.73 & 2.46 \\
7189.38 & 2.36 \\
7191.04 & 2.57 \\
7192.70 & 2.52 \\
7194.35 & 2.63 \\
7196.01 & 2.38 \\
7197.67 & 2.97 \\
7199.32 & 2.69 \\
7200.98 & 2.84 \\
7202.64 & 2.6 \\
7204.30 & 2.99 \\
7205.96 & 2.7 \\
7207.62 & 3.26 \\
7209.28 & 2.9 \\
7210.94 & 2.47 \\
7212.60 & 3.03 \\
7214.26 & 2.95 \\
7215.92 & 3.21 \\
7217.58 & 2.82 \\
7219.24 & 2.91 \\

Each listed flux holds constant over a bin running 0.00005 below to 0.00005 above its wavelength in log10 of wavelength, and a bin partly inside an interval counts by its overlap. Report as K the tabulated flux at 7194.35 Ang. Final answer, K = 2.63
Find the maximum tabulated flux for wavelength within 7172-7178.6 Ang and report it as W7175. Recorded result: 3.57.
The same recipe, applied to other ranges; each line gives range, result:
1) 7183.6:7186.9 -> 3.26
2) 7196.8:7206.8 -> 2.99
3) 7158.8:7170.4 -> 3.11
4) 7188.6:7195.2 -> 2.63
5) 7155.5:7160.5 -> 3.25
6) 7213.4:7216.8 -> 3.21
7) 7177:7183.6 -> 3.05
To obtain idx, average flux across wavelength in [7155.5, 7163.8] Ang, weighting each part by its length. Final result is 2.69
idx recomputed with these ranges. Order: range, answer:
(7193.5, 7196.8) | 2.51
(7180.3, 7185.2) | 2.72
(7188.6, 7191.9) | 2.46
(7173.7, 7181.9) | 3.04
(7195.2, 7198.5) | 2.68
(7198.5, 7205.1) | 2.78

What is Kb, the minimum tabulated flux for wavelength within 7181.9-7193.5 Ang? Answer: 2.36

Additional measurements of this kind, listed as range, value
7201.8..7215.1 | 2.47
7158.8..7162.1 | 2.39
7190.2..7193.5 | 2.52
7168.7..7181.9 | 2.69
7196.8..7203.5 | 2.6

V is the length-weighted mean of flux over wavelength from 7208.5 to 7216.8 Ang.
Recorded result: 2.91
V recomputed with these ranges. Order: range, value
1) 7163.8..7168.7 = 2.72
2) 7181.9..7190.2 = 2.7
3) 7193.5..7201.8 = 2.7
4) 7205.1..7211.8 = 2.83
